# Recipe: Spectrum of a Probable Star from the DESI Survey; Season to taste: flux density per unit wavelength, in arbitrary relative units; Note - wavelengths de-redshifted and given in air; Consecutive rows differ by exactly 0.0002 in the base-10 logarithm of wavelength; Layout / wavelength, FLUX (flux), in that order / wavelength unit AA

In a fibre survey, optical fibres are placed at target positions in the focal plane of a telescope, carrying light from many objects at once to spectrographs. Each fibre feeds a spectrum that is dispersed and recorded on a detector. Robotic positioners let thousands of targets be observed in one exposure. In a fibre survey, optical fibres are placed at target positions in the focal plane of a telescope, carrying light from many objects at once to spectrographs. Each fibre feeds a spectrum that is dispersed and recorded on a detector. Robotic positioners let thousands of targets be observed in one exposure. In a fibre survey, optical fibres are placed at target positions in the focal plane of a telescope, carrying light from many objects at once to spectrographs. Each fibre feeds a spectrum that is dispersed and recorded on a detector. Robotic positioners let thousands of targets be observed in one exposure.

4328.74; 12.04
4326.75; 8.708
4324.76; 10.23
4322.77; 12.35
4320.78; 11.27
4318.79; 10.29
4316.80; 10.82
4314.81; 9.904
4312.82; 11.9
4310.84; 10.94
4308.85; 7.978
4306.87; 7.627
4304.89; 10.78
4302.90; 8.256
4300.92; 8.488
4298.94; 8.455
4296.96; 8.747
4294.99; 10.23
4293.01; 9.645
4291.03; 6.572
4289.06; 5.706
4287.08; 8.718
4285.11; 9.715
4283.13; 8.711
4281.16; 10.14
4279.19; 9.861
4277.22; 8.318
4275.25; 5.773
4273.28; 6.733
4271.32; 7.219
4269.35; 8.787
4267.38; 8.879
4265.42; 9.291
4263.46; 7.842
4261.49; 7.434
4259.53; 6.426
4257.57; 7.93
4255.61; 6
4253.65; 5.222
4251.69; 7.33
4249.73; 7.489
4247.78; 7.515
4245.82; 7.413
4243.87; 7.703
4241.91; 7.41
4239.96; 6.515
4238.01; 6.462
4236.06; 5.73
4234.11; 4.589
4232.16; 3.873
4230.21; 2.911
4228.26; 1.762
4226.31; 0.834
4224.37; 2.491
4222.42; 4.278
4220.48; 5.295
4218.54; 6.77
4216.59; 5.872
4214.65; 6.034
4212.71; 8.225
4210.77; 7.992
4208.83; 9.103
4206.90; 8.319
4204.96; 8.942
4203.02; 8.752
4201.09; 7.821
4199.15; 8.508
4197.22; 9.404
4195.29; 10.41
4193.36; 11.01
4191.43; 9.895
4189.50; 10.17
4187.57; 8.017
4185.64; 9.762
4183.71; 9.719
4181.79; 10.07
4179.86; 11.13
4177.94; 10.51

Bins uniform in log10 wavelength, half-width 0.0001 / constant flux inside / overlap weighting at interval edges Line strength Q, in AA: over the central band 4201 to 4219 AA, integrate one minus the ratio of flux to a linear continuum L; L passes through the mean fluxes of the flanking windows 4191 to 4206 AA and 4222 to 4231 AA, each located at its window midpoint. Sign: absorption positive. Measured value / -4.19 AA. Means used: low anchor 9.32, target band 7.81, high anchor 2.33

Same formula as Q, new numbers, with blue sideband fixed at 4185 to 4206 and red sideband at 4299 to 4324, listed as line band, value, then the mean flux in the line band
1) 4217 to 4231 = 8.7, 3.58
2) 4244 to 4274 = 6.9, 7.45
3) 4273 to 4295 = 3.4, 8.31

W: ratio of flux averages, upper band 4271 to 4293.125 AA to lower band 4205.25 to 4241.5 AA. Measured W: 1.5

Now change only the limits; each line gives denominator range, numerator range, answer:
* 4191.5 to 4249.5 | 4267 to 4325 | 1.36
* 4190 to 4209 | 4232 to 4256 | 0.70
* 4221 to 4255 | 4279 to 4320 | 1.75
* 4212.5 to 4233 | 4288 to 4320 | 2.15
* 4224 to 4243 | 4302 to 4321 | 2.29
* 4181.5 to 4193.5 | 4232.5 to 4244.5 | 0.64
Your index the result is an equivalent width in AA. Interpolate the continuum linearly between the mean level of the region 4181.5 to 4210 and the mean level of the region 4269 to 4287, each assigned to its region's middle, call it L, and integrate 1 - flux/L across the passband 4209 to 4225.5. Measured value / 5.6 AA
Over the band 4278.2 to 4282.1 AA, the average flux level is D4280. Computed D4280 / 10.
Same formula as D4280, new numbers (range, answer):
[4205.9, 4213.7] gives 8.41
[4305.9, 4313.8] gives 9.62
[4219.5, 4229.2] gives 2.94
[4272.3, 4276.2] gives 6.26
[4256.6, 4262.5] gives 7.26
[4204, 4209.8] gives 8.79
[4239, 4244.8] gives 7.2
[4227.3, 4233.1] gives 2.84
